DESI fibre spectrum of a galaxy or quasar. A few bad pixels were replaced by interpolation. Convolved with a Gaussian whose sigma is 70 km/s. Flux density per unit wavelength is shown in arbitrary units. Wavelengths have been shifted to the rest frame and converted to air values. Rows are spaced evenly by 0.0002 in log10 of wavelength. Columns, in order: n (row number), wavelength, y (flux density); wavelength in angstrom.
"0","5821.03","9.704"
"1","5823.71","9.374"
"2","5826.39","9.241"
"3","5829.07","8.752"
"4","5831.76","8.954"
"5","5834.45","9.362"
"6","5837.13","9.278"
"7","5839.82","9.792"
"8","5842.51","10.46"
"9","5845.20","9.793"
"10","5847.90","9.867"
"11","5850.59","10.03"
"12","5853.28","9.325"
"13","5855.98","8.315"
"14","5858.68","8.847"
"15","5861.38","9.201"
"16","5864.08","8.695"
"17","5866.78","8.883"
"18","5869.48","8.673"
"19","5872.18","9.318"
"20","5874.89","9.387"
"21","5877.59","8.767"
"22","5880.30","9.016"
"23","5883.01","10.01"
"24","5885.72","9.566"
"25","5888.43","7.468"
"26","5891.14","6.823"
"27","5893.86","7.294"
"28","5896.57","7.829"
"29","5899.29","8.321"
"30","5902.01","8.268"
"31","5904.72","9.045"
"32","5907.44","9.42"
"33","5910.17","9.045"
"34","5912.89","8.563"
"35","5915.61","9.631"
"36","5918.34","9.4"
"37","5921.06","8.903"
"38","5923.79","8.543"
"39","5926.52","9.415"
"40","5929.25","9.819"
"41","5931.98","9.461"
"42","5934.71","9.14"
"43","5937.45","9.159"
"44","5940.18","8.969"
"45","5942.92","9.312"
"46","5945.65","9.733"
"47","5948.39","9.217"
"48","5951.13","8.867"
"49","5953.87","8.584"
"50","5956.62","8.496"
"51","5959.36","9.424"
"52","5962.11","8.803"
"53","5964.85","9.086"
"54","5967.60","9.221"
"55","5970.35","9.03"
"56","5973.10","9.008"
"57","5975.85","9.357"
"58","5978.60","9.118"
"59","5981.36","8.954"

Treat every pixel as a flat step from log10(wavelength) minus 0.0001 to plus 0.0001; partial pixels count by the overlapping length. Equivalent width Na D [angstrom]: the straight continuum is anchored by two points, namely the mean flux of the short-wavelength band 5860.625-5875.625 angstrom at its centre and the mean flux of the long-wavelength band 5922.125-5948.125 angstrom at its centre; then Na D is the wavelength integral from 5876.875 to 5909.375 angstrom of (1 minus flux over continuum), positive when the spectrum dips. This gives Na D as 2.2 angstrom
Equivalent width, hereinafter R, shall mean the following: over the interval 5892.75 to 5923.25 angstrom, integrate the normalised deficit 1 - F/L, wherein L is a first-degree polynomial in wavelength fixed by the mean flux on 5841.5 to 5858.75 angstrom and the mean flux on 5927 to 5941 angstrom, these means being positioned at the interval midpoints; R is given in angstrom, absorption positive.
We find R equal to 2.2 angstrom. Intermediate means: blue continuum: 9.55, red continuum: 9.33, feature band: 8.71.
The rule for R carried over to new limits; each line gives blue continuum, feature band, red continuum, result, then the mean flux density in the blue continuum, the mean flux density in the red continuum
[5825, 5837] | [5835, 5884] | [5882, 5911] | -2.77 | 9.1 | 8.43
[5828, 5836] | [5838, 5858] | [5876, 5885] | -1.09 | 9.04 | 9.29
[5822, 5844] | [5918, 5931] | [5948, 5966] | -0.24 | 9.41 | 8.91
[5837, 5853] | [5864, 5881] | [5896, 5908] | 0.49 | 9.88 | 8.57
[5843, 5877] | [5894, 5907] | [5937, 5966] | 1.15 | 9.22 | 9.06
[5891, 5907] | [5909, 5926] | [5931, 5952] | -0.87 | 8.1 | 9.24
